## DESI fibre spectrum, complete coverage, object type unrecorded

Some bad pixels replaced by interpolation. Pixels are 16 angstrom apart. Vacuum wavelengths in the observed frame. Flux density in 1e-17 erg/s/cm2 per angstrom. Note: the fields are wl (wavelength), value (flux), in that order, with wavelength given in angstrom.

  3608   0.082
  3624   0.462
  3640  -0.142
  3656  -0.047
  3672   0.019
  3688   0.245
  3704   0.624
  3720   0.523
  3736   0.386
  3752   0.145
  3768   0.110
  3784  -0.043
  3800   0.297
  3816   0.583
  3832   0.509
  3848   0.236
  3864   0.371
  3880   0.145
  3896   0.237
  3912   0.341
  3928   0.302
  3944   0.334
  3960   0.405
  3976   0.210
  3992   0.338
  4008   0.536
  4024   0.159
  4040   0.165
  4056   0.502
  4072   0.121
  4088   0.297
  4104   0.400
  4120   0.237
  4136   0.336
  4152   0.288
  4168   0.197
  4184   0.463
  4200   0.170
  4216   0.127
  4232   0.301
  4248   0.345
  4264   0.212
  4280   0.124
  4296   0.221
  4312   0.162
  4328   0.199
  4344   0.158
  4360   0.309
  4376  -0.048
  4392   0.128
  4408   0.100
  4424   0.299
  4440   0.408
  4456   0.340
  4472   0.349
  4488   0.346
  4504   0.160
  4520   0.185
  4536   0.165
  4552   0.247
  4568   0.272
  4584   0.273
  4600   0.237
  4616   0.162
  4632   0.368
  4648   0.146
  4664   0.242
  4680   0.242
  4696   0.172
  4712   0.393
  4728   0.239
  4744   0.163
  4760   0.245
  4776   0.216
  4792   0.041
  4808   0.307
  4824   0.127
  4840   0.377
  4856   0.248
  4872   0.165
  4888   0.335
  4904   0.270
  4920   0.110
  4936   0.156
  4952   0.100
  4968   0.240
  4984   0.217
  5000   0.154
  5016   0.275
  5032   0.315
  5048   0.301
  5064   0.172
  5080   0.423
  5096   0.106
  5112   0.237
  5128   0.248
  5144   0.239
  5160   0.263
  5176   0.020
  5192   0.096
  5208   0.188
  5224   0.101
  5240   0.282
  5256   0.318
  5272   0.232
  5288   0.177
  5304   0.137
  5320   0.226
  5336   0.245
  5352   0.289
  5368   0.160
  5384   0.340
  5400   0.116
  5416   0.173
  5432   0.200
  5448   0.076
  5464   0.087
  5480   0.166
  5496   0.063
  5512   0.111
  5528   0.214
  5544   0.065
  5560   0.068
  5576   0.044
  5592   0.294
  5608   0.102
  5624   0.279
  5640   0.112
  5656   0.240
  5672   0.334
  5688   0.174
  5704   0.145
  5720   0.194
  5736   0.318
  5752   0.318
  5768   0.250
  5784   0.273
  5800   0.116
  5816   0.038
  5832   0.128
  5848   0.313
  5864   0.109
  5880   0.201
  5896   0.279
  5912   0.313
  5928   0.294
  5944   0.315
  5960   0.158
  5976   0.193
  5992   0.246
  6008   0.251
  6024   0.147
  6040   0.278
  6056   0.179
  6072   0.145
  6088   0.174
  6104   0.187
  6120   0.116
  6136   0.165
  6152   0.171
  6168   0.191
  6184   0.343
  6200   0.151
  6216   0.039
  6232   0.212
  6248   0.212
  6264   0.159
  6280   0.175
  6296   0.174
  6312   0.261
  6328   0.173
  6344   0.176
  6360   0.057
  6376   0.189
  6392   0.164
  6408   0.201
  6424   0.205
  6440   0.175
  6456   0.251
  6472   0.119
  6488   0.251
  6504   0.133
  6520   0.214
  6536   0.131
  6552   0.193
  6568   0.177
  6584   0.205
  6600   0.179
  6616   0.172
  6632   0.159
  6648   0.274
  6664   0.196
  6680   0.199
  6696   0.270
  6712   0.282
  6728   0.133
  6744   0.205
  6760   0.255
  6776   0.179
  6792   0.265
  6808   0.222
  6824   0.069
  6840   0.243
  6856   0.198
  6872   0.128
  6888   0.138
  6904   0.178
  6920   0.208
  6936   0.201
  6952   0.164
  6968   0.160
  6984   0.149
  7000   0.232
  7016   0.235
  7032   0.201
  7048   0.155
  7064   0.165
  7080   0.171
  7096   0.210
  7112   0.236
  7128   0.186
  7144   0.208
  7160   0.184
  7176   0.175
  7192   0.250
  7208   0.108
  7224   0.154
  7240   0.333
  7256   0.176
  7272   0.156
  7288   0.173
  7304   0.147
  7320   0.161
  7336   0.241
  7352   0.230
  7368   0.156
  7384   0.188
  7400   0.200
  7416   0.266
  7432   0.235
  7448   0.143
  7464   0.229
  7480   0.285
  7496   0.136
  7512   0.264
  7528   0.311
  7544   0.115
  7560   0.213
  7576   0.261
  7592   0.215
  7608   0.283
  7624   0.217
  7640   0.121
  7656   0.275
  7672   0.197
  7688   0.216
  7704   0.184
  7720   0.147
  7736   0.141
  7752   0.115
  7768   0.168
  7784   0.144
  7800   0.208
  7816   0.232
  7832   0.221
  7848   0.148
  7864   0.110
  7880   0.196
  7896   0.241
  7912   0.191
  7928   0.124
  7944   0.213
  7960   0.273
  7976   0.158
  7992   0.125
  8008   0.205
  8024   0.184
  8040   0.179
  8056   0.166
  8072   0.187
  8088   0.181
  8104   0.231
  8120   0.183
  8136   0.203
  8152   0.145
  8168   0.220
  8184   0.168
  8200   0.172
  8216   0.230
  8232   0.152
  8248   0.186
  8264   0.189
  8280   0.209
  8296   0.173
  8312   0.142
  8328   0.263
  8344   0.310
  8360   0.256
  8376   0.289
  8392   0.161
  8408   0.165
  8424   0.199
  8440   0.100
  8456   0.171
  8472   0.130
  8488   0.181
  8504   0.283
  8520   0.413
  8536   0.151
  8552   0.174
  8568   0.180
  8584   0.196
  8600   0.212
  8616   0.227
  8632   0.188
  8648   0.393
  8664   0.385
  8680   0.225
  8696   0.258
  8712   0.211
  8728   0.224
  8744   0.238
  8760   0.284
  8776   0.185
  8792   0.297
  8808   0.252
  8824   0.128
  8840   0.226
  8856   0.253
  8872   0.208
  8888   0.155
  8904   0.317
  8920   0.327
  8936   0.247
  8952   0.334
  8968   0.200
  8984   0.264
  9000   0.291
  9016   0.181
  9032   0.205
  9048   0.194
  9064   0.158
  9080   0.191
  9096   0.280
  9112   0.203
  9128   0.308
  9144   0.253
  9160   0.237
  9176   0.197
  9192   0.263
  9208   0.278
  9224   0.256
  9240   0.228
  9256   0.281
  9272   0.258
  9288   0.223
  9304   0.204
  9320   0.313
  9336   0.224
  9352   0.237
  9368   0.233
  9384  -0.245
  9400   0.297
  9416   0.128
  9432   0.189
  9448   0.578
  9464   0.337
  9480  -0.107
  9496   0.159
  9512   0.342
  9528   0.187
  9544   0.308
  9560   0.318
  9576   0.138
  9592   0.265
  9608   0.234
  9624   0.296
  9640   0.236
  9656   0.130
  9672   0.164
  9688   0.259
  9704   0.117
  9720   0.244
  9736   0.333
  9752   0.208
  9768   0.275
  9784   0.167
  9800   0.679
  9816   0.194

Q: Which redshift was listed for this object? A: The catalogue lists 1.283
